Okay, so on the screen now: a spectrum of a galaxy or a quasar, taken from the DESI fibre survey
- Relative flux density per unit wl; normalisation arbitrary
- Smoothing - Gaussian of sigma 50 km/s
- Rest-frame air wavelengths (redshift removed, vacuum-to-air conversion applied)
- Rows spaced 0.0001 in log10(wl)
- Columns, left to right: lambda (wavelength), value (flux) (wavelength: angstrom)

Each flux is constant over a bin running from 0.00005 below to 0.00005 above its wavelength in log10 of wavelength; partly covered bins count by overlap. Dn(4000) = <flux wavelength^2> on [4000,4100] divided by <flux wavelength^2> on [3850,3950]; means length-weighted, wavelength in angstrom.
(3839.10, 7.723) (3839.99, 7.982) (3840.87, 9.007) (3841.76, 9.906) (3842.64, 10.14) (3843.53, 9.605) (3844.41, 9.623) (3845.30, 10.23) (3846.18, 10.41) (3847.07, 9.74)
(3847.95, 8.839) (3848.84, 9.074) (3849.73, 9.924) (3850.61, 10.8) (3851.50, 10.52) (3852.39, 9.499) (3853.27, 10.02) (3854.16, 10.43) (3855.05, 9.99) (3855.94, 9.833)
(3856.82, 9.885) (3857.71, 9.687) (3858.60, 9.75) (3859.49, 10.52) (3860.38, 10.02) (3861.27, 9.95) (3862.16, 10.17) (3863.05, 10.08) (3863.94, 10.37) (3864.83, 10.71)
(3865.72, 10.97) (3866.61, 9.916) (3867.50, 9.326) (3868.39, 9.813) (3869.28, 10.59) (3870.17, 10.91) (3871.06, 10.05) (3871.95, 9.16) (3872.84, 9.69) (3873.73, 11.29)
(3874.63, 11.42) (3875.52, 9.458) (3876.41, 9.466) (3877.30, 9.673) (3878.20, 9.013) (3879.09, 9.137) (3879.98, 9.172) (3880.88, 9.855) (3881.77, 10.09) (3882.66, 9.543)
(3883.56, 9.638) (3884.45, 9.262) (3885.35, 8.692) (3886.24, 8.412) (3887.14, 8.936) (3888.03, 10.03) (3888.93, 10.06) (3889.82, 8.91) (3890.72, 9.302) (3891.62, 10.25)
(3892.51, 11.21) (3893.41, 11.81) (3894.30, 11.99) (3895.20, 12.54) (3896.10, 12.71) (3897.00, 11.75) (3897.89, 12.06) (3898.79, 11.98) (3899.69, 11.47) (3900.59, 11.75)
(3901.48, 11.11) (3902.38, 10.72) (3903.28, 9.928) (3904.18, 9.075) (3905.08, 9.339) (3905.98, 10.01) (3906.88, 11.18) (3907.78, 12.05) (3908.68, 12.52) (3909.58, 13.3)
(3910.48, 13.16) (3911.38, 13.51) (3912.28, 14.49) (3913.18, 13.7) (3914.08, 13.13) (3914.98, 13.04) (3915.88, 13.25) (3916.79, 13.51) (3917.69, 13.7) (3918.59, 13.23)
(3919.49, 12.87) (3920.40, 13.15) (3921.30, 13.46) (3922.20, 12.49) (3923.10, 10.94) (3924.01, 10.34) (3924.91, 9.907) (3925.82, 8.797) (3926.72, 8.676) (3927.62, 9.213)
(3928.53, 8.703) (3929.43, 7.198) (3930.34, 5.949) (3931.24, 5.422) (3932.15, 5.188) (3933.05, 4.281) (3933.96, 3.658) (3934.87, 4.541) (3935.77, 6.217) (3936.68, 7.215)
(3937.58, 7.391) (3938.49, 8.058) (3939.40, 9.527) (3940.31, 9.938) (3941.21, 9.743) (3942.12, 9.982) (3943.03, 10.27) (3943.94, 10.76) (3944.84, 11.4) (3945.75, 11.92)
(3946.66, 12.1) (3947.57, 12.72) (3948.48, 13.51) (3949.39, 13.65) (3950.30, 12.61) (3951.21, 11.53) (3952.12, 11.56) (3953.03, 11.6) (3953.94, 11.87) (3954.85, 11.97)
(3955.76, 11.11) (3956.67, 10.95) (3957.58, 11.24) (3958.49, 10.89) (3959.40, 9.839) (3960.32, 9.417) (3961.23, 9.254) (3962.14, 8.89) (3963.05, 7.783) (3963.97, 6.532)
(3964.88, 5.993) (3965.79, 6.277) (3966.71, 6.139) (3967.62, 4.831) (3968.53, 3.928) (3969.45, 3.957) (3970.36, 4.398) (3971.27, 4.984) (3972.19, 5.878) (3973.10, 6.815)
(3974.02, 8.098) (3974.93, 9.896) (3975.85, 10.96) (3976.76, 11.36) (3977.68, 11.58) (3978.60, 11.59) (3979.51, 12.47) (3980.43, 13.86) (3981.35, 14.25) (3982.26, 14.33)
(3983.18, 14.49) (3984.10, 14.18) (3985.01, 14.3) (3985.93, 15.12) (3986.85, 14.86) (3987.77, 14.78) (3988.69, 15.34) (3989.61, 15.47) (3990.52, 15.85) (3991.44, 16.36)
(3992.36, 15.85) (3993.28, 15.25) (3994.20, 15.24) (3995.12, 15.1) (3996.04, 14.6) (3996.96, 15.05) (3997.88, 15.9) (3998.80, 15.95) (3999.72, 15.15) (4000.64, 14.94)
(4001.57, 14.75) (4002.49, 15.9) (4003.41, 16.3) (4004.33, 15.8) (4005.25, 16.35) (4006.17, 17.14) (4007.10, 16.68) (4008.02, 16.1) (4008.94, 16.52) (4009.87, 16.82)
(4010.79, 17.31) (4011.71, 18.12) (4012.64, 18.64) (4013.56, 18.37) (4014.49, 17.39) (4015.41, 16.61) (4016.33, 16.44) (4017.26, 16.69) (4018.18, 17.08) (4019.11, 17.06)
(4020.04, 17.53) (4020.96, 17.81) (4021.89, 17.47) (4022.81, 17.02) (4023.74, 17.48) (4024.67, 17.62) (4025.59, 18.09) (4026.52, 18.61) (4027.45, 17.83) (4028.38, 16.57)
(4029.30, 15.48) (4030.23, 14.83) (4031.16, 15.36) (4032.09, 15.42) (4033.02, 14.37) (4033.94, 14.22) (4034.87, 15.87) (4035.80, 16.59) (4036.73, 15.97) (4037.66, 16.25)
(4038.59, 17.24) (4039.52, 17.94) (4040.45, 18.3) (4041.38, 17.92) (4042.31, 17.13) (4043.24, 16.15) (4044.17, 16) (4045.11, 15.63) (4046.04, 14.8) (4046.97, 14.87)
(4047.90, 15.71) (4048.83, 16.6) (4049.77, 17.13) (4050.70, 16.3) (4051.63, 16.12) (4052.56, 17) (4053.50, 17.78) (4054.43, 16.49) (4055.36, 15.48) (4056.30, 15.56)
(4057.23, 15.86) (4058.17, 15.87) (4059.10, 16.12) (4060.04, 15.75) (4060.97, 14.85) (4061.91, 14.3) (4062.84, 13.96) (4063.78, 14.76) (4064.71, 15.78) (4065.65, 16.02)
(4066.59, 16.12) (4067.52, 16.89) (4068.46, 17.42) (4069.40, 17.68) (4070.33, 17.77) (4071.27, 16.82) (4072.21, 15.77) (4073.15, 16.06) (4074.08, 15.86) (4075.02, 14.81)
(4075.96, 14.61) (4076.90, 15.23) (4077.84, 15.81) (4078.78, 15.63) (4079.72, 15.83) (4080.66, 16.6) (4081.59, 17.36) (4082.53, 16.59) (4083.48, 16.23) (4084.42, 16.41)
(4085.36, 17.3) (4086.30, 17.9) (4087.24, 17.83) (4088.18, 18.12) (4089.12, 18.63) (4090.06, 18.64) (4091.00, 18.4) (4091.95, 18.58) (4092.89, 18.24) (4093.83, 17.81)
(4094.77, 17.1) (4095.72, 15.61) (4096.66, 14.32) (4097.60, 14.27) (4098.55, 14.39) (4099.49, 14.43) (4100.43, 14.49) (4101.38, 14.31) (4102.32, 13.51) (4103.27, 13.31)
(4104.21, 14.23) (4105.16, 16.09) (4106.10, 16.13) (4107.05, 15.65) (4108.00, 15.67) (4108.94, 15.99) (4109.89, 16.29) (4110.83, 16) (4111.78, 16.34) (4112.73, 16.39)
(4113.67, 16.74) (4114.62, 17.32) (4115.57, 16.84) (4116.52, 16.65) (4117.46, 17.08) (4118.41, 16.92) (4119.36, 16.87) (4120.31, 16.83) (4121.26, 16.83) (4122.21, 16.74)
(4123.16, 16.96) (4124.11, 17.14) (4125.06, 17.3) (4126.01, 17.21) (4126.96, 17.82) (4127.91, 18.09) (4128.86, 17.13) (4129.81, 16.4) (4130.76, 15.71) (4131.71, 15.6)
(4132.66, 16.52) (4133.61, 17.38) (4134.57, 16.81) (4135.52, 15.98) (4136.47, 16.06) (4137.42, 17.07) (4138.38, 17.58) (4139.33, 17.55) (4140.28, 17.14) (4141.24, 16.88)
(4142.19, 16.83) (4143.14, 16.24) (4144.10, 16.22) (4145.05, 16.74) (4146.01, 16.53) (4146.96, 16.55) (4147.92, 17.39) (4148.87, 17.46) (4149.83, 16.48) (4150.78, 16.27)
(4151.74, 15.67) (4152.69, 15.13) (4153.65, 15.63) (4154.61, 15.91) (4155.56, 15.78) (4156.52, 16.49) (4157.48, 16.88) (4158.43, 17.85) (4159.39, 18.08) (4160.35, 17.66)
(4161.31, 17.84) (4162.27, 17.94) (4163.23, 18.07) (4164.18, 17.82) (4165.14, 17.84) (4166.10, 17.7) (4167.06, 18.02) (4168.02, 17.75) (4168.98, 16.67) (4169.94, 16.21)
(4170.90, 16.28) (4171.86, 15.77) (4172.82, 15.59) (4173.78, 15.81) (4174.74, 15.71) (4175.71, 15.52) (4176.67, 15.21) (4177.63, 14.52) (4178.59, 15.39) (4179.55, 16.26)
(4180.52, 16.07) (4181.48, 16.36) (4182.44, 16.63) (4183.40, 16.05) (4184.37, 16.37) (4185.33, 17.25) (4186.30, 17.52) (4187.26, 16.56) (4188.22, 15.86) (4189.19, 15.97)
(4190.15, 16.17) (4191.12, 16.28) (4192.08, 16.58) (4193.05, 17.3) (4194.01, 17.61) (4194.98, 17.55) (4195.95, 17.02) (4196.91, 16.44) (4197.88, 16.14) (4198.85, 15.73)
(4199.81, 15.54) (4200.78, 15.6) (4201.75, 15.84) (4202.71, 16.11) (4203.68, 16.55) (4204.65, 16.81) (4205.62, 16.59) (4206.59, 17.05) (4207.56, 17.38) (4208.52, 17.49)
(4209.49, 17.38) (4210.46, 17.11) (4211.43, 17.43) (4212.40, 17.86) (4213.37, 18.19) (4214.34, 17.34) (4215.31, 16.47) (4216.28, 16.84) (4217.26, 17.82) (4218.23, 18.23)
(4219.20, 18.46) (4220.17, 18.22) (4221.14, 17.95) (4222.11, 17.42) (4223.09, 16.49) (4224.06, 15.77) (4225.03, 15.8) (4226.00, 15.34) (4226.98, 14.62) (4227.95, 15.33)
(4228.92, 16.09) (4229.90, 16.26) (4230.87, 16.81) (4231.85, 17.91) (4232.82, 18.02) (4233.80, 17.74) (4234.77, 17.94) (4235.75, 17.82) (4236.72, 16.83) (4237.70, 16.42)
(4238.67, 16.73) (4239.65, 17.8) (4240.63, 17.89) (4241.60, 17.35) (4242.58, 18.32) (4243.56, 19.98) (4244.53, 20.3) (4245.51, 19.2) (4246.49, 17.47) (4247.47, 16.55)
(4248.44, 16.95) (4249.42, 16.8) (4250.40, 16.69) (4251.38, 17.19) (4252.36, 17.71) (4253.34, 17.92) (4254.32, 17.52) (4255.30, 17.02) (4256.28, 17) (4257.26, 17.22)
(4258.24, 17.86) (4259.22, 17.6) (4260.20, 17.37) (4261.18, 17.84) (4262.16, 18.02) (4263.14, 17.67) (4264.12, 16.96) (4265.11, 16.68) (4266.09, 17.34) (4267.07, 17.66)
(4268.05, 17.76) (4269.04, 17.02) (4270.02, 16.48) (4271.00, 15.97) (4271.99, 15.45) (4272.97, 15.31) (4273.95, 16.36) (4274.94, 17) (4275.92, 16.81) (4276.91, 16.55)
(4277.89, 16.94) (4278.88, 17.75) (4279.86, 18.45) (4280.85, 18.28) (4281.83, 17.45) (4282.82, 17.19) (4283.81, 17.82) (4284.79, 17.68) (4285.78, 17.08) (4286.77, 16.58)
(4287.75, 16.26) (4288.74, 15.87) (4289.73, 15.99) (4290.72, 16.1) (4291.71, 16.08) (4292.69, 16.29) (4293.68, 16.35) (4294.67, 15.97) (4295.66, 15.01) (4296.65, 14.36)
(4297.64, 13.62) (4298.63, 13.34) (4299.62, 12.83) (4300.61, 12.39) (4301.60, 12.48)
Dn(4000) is 1.72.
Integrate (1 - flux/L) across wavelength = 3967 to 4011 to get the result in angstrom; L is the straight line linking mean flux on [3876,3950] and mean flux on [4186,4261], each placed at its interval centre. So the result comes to -4.10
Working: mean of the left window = 10.4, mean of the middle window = 13.2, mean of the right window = 17.1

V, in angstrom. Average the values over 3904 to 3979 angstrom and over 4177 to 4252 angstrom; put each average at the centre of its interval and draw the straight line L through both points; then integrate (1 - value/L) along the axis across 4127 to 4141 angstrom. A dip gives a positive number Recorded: -1.9 angstrom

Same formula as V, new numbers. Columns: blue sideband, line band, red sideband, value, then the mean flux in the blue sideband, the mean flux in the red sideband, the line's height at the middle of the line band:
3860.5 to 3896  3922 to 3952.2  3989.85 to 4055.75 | 8.2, 10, 16.4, 12.6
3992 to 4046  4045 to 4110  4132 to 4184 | 1.8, 16.5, 16.6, 16.5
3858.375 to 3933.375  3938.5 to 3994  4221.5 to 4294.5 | 4.2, 10.5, 17.1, 11.8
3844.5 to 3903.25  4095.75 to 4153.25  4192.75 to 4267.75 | -4.4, 10.2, 17.2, 15.1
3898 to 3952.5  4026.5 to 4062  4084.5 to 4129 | -4.2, 10.6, 16.5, 14.5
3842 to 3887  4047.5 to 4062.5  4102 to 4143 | -1.3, 9.88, 16.5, 14.8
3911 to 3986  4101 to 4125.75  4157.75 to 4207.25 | -2.5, 10.1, 16.6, 14.7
